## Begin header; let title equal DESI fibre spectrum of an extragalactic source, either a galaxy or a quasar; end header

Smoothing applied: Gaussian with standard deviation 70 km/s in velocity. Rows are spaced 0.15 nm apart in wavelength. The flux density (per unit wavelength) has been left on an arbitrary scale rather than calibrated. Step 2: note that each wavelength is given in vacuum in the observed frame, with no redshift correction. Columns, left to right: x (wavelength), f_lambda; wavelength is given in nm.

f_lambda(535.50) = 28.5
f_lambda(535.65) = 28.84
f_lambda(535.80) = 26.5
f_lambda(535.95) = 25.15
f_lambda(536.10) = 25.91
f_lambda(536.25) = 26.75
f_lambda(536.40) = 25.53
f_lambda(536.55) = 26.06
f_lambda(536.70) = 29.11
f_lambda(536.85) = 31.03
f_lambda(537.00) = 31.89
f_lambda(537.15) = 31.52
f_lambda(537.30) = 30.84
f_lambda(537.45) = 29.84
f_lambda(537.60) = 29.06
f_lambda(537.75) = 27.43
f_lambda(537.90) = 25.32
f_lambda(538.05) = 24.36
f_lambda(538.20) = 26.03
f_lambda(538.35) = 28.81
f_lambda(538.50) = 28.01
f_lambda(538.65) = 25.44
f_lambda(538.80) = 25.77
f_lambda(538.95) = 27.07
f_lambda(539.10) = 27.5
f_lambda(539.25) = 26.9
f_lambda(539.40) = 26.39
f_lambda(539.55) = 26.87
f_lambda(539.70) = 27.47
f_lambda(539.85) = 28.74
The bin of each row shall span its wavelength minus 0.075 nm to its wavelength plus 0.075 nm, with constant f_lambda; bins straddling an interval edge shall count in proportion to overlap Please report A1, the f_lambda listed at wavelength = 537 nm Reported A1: 31.89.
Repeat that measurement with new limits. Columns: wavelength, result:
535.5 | 28.5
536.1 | 25.91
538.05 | 24.36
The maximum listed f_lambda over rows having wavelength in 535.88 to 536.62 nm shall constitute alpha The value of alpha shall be 26.75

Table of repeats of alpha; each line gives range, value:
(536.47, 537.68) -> 31.89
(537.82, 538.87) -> 28.81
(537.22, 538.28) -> 30.84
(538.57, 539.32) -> 27.5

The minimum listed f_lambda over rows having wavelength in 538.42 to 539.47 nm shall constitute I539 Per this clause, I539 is 25.44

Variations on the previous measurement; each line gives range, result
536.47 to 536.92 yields 26.06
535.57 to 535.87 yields 26.5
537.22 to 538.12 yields 24.36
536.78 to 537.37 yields 30.84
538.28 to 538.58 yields 28.01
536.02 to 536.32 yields 25.91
